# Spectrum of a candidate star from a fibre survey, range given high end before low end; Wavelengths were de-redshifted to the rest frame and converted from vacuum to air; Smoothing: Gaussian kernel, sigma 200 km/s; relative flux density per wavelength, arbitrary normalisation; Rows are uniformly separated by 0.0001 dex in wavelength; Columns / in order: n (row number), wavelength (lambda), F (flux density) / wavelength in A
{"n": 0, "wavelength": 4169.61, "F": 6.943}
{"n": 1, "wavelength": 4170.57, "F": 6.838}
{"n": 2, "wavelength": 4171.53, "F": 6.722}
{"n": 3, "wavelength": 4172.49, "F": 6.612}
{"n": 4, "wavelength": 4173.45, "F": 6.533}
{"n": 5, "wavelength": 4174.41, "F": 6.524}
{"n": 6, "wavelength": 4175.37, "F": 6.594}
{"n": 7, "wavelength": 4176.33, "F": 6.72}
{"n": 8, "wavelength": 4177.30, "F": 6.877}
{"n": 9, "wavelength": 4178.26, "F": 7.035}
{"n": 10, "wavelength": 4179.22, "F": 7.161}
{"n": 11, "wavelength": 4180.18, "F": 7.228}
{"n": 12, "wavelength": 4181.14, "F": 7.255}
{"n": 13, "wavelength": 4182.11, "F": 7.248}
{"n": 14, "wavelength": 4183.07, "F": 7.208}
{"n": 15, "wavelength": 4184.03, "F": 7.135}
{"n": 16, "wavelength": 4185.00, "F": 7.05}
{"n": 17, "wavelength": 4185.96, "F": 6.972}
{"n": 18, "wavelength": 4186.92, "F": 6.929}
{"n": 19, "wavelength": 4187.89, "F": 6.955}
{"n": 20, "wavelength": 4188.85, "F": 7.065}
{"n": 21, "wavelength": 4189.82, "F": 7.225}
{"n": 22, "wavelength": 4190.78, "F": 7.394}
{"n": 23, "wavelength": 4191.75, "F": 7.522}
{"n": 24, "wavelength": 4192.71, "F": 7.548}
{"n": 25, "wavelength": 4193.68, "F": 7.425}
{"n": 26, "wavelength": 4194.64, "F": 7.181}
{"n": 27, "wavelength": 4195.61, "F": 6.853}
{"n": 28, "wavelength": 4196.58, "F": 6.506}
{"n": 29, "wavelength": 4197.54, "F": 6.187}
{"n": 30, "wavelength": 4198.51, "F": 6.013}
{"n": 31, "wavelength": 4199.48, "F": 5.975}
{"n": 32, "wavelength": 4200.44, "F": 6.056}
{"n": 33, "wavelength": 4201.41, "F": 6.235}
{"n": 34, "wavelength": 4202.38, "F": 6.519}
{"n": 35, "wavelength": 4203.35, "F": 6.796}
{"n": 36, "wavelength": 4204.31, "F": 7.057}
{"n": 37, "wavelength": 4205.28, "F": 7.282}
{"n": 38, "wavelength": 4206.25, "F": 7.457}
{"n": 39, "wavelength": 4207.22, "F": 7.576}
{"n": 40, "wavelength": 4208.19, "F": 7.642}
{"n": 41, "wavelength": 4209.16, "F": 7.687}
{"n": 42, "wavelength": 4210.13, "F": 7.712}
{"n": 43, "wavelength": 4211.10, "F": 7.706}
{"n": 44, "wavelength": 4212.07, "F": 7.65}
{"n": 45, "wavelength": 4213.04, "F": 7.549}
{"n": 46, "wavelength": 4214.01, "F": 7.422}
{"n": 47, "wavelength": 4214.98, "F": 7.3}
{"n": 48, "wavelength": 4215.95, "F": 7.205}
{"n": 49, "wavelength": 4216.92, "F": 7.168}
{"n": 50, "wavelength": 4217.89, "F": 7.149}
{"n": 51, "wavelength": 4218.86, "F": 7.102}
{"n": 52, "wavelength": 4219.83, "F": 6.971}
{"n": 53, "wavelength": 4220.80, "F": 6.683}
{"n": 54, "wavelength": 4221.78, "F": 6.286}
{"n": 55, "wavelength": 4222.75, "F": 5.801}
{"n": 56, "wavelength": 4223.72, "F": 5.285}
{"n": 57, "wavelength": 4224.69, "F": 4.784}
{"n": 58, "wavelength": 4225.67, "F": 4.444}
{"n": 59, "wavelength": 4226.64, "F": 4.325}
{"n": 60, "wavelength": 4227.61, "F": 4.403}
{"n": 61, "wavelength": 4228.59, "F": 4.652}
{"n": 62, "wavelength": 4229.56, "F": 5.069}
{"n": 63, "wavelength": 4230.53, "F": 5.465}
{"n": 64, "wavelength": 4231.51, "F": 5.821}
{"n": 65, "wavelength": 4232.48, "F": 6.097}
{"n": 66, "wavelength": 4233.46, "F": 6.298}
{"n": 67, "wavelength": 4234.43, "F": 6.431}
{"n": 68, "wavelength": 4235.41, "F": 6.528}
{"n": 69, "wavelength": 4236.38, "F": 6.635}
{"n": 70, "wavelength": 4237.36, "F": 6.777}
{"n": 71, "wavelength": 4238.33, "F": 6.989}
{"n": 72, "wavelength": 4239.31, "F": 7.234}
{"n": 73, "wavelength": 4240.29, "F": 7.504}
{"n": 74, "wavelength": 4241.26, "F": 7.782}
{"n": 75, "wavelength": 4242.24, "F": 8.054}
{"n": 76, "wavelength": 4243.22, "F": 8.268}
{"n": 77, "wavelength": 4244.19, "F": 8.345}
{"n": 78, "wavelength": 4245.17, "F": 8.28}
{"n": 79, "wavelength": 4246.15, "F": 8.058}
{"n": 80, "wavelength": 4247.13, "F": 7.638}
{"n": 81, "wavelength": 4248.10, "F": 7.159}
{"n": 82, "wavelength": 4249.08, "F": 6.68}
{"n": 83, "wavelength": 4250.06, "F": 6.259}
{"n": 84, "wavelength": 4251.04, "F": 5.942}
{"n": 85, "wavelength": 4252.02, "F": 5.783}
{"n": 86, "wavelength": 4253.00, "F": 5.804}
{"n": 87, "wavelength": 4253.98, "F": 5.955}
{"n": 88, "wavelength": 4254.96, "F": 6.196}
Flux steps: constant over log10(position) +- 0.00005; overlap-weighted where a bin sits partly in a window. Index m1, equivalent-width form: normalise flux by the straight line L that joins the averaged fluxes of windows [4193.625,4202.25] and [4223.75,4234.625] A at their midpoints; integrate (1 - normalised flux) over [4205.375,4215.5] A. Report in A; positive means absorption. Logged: -2.7 A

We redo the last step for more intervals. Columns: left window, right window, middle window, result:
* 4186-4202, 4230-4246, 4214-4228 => 1.7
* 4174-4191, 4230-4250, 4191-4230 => 2.5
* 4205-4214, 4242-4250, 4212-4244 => 5.0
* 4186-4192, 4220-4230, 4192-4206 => -0.2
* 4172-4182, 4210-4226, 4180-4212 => -1.2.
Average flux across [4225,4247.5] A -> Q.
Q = 6.55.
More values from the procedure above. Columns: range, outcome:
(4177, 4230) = 6.74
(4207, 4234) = 6.39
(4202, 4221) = 7.3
